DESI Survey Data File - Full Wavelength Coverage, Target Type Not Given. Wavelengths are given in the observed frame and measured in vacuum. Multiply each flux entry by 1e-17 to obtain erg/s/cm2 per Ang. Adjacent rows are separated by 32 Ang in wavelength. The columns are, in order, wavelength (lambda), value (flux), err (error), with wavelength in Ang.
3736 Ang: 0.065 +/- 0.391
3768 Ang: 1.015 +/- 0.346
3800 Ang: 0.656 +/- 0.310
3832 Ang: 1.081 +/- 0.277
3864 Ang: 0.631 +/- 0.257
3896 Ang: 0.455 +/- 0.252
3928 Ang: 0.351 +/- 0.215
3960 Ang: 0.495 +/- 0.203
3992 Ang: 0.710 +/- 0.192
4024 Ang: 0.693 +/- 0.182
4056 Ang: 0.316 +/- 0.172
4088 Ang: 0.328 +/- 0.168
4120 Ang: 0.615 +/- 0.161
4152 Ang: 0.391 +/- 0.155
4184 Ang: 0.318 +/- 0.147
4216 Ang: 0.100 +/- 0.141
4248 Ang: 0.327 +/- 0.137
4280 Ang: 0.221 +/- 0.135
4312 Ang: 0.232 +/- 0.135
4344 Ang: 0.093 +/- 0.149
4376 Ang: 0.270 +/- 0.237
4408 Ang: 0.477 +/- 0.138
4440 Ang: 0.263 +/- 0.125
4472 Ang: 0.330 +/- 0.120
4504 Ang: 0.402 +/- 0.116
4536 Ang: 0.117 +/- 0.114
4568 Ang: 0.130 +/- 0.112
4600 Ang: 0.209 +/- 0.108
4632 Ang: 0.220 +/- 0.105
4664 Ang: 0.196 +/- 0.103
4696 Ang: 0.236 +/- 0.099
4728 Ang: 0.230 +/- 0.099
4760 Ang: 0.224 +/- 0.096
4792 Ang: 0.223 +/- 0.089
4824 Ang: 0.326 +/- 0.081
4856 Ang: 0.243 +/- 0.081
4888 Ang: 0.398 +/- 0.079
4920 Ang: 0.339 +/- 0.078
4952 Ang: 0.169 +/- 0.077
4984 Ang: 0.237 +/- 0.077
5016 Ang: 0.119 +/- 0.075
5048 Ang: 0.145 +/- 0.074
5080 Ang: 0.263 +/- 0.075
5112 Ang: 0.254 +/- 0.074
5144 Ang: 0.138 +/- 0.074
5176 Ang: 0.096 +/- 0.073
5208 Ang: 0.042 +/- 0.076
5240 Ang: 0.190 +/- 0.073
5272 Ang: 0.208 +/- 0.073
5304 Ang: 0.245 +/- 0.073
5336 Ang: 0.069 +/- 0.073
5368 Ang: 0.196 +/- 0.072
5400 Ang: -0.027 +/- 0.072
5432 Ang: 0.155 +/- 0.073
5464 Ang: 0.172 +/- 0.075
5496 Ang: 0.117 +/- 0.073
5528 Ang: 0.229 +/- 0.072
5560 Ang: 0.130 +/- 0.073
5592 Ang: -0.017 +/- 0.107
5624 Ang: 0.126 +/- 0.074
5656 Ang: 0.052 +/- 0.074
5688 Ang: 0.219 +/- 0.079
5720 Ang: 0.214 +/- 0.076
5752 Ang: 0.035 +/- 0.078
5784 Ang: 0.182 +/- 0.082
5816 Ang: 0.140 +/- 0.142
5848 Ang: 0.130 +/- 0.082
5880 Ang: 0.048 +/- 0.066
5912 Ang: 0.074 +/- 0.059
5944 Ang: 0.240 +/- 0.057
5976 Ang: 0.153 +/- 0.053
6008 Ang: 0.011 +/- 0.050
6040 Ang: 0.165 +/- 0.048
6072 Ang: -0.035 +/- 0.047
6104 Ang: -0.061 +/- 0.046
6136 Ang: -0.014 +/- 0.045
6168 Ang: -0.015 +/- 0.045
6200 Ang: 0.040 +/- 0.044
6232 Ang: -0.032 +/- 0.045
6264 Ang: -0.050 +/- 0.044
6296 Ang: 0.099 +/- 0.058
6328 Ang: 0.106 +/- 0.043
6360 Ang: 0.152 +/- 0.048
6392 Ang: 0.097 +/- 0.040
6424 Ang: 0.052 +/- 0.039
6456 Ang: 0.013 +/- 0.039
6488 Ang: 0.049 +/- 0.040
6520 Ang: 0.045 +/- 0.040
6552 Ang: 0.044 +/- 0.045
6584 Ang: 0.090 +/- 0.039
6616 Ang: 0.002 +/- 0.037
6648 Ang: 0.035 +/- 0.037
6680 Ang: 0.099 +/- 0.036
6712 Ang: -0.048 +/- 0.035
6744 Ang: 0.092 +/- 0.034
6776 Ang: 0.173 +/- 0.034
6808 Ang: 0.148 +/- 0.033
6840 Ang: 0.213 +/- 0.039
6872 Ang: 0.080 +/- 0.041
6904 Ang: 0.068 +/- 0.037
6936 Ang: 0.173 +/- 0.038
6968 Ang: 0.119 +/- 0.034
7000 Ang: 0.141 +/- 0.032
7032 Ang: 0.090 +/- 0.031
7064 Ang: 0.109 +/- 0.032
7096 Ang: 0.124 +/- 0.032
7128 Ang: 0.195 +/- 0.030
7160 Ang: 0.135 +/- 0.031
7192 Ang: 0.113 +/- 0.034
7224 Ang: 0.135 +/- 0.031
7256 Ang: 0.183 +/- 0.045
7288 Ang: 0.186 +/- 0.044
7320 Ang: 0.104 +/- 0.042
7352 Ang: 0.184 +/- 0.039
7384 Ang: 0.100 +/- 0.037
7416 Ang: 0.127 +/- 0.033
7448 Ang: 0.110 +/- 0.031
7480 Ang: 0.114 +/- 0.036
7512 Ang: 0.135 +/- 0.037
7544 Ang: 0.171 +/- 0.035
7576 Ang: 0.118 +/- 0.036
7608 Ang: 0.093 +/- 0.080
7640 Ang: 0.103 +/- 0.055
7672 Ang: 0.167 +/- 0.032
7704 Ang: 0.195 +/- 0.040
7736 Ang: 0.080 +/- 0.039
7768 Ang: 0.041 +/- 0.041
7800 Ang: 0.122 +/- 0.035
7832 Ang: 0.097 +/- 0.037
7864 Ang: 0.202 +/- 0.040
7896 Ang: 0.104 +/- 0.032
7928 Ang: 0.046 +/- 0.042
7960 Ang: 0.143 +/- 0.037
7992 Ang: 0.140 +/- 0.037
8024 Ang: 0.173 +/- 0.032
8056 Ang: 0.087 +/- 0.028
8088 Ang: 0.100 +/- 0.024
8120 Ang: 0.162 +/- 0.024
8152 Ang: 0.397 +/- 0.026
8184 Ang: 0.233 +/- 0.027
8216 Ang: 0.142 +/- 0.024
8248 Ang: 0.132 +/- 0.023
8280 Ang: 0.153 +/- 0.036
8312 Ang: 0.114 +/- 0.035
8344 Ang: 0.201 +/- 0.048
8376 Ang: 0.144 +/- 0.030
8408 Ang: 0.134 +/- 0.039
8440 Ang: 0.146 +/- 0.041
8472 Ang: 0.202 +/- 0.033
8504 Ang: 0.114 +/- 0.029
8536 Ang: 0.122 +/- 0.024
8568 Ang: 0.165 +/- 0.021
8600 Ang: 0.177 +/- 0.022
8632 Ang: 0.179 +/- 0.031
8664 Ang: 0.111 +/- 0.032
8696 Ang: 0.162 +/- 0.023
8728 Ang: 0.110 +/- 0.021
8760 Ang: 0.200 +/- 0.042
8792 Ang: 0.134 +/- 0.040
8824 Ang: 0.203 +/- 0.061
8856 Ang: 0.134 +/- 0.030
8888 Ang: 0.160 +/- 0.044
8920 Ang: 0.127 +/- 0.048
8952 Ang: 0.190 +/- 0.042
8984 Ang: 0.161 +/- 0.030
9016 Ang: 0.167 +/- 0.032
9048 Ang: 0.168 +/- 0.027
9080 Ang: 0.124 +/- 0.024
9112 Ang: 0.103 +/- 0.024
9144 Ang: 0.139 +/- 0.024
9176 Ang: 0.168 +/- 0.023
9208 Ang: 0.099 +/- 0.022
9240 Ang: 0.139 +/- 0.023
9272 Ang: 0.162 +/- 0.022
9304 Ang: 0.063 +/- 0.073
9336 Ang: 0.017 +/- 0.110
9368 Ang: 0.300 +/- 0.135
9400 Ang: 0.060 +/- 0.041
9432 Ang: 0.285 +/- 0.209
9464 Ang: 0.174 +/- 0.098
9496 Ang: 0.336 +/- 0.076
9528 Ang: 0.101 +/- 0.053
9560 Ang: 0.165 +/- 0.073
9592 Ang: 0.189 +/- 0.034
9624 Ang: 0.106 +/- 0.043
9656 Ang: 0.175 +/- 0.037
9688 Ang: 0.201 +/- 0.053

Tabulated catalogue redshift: 1.19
